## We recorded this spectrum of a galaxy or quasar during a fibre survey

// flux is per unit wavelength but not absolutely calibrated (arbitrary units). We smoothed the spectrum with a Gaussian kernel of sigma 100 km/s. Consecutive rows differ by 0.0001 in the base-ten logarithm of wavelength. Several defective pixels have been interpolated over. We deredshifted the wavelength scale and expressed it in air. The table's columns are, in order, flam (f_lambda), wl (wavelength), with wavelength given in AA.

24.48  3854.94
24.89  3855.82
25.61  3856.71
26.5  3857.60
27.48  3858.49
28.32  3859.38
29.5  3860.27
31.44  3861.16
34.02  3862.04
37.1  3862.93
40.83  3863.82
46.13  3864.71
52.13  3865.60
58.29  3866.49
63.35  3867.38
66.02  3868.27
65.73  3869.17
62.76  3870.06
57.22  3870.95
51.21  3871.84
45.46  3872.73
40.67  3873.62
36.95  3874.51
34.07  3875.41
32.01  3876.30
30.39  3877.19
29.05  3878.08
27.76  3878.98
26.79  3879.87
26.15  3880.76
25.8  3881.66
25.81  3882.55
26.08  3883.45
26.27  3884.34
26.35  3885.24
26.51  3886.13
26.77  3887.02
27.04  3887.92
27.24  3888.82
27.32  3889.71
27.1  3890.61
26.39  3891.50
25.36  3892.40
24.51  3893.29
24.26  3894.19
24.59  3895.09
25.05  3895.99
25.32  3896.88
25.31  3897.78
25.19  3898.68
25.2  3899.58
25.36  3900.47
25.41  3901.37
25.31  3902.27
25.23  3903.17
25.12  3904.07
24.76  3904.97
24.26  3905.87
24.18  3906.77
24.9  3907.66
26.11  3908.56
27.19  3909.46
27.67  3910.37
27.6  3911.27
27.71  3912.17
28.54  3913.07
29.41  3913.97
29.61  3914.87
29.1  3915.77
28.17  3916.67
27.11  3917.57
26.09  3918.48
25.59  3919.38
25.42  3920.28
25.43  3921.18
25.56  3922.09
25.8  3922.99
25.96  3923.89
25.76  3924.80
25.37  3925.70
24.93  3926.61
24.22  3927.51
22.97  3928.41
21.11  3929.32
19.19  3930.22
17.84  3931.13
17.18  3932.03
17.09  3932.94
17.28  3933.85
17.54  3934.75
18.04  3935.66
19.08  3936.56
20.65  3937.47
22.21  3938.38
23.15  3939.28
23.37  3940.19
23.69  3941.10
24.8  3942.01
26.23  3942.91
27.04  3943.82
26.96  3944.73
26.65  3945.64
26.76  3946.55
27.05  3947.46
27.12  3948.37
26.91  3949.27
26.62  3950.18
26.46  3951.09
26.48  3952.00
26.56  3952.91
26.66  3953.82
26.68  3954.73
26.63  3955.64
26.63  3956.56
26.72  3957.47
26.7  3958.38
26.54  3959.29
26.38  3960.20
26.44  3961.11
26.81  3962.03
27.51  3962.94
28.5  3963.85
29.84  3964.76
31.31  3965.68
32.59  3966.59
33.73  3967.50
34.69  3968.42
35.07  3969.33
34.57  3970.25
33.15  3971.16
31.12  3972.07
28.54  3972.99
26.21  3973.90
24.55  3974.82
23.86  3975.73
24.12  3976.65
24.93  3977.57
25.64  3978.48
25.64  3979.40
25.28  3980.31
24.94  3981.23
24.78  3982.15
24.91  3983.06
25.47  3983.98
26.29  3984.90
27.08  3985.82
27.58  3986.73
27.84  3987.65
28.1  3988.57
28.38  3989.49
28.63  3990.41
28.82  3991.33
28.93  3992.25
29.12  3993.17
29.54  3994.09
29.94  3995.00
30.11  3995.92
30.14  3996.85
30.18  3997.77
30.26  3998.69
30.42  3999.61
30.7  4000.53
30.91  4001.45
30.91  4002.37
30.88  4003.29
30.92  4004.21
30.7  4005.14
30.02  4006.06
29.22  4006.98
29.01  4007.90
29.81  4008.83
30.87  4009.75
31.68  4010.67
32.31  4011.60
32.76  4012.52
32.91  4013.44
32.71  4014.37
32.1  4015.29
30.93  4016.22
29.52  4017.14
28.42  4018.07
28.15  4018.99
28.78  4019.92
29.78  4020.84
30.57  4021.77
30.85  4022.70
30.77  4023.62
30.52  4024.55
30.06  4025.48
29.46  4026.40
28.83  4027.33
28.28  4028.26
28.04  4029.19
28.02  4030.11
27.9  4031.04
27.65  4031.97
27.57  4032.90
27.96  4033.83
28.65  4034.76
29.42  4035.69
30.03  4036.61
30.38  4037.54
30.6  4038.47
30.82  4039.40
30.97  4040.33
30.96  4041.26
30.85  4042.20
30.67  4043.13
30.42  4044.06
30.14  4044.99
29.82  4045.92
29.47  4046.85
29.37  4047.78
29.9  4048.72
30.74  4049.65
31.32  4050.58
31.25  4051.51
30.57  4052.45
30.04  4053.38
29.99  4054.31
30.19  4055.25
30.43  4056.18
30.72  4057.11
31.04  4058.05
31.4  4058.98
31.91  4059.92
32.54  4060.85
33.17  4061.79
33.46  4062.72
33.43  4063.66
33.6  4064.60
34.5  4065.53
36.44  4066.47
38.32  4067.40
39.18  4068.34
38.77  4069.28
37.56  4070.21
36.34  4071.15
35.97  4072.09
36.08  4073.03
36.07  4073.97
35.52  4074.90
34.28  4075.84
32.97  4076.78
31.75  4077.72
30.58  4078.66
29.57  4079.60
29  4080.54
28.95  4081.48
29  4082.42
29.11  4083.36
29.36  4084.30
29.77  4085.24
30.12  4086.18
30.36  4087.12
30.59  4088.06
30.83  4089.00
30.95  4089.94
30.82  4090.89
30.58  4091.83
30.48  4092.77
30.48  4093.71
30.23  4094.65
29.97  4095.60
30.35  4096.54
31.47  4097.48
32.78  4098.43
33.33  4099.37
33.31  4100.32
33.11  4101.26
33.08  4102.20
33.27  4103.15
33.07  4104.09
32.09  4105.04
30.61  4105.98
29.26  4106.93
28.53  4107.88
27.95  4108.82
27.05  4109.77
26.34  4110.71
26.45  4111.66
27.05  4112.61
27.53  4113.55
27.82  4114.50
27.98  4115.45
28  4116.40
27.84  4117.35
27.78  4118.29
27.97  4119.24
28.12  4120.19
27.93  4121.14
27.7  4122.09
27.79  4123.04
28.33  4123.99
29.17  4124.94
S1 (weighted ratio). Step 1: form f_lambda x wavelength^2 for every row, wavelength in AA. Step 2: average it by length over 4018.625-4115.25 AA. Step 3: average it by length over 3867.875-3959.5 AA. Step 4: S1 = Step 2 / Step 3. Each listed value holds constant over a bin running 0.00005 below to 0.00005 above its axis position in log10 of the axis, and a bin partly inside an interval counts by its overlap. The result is 1.21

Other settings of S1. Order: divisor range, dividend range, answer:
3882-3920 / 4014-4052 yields 1.21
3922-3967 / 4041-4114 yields 1.36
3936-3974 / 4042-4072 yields 1.25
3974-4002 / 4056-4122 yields 1.19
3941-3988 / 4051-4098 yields 1.24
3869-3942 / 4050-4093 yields 1.29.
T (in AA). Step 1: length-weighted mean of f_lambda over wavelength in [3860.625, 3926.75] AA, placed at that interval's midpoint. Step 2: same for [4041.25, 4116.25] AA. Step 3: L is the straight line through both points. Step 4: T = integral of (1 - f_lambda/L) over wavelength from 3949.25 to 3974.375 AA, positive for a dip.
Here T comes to 2.1 AA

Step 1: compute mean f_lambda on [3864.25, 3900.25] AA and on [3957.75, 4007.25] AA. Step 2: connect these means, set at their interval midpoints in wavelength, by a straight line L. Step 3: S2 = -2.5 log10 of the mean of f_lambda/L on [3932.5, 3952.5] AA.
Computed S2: 0.29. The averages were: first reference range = 34.8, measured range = 23.7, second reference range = 28.7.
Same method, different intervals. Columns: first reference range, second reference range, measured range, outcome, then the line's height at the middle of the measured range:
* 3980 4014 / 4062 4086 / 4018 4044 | 0.06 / 31.1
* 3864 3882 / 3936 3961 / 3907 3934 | 0.29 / 32.4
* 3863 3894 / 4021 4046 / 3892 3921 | 0.34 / 35.6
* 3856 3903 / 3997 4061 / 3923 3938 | 0.47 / 32.4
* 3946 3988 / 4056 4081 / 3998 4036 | 0.02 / 30.7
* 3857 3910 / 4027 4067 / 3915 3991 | 0.22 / 31.8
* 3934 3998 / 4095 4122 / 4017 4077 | -0.11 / 28.5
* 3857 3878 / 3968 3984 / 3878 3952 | 0.40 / 36.3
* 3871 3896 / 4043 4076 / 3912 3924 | 0.13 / 30.5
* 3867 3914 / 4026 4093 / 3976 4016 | 0.08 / 31.3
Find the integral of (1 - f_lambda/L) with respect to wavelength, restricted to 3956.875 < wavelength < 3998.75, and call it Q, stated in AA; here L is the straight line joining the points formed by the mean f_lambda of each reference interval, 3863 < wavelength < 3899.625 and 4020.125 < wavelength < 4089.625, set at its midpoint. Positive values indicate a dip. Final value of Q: 6.0 AA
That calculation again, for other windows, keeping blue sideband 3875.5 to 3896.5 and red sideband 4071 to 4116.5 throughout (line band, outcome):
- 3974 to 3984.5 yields 1.3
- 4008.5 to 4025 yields -0.8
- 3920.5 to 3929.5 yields 0.9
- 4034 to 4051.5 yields -0.2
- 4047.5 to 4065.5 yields -0.8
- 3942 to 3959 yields 0.9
